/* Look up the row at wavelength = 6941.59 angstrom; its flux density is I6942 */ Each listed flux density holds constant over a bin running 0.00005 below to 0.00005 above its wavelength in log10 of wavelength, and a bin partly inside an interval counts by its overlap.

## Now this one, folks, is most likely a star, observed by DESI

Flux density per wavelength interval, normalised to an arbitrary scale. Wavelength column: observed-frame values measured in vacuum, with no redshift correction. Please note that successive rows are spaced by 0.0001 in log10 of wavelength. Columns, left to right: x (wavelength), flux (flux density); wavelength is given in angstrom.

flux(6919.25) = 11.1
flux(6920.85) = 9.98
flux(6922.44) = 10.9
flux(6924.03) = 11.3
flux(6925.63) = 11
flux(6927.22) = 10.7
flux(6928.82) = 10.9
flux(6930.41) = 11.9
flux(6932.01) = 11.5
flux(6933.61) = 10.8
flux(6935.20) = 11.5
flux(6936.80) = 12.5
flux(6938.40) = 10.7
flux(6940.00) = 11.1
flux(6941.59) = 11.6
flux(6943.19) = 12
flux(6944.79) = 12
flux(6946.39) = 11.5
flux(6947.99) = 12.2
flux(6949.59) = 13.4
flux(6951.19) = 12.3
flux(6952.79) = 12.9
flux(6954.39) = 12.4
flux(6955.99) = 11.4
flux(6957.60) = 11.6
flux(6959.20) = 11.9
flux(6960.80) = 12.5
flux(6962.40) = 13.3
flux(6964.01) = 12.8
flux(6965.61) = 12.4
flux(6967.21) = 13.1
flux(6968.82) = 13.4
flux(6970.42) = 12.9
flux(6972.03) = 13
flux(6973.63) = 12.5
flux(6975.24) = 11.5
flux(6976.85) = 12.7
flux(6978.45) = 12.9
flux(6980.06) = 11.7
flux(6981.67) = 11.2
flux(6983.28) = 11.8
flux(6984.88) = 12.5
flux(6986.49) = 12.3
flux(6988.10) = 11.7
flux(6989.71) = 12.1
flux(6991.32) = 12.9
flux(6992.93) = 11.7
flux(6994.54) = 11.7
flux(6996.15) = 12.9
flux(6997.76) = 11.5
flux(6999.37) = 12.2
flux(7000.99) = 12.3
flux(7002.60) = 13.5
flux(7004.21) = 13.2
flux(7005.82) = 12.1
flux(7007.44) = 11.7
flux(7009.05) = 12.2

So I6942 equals 11.6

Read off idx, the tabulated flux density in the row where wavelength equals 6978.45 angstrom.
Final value 12.9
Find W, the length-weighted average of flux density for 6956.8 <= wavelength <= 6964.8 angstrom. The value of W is 12.4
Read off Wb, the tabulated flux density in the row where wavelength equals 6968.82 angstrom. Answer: 13.4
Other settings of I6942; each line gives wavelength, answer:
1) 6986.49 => 12.3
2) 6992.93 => 11.7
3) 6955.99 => 11.4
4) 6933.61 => 10.8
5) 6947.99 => 12.2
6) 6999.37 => 12.2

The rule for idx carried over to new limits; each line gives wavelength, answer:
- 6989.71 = 12.1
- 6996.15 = 12.9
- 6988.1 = 11.7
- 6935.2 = 11.5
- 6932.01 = 11.5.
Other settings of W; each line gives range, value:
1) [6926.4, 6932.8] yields 11.3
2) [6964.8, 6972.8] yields 13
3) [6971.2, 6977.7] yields 12.4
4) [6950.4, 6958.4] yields 12.1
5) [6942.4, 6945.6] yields 12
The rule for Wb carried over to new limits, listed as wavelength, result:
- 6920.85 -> 9.98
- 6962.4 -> 13.3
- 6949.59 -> 13.4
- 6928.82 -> 10.9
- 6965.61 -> 12.4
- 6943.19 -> 12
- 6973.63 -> 12.5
